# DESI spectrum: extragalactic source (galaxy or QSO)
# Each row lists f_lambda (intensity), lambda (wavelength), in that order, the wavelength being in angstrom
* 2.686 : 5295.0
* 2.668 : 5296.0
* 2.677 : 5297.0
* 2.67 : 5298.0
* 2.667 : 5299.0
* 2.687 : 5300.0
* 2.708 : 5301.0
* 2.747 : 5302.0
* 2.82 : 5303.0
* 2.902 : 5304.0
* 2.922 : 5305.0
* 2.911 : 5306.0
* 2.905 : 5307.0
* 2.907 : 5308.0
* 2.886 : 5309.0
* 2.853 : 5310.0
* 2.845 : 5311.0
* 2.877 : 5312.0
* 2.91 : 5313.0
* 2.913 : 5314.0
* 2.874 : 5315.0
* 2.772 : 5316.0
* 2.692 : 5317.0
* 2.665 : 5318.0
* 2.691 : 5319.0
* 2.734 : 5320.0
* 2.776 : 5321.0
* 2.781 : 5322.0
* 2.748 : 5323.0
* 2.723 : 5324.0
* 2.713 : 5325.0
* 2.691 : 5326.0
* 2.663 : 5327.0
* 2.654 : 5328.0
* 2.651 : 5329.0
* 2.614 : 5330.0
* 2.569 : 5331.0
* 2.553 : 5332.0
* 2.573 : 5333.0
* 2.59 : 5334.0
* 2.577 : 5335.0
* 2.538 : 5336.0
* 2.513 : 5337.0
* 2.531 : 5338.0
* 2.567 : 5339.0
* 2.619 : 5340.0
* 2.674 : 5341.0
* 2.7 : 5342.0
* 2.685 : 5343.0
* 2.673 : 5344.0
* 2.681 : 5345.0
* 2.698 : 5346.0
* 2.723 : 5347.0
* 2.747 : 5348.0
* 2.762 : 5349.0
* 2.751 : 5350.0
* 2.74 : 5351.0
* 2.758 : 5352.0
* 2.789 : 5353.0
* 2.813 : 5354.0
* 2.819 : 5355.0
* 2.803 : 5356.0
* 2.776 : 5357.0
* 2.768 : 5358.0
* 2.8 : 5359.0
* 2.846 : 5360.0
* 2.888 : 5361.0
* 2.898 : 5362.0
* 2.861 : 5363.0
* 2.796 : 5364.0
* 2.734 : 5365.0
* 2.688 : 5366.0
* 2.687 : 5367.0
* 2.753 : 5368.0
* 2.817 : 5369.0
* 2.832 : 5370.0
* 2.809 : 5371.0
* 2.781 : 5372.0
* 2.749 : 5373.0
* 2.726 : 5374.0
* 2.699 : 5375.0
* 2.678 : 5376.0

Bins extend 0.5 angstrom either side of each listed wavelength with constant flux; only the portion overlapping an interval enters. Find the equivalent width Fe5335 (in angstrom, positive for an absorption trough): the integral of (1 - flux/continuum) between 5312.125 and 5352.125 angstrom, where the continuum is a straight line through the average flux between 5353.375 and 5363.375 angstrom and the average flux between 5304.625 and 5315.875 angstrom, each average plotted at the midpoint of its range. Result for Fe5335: 2.39 angstrom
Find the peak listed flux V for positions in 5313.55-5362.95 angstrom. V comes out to 2.913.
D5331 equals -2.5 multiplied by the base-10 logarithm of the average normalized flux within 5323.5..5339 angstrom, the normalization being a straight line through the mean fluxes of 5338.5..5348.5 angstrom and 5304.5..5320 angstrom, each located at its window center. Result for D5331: 0.05 mag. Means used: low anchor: 2.84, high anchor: 2.68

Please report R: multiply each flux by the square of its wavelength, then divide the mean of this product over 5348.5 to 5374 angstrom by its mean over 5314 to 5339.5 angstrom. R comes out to 1.1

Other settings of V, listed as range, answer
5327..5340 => 2.663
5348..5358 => 2.819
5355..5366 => 2.898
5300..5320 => 2.922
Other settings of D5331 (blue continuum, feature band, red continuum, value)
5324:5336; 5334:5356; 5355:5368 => 0.009 mag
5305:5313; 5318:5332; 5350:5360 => 0.065 mag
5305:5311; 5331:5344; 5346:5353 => 0.078 mag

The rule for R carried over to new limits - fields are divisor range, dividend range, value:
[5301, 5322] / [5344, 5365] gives 1.00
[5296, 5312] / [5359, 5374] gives 1.02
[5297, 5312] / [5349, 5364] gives 1.02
